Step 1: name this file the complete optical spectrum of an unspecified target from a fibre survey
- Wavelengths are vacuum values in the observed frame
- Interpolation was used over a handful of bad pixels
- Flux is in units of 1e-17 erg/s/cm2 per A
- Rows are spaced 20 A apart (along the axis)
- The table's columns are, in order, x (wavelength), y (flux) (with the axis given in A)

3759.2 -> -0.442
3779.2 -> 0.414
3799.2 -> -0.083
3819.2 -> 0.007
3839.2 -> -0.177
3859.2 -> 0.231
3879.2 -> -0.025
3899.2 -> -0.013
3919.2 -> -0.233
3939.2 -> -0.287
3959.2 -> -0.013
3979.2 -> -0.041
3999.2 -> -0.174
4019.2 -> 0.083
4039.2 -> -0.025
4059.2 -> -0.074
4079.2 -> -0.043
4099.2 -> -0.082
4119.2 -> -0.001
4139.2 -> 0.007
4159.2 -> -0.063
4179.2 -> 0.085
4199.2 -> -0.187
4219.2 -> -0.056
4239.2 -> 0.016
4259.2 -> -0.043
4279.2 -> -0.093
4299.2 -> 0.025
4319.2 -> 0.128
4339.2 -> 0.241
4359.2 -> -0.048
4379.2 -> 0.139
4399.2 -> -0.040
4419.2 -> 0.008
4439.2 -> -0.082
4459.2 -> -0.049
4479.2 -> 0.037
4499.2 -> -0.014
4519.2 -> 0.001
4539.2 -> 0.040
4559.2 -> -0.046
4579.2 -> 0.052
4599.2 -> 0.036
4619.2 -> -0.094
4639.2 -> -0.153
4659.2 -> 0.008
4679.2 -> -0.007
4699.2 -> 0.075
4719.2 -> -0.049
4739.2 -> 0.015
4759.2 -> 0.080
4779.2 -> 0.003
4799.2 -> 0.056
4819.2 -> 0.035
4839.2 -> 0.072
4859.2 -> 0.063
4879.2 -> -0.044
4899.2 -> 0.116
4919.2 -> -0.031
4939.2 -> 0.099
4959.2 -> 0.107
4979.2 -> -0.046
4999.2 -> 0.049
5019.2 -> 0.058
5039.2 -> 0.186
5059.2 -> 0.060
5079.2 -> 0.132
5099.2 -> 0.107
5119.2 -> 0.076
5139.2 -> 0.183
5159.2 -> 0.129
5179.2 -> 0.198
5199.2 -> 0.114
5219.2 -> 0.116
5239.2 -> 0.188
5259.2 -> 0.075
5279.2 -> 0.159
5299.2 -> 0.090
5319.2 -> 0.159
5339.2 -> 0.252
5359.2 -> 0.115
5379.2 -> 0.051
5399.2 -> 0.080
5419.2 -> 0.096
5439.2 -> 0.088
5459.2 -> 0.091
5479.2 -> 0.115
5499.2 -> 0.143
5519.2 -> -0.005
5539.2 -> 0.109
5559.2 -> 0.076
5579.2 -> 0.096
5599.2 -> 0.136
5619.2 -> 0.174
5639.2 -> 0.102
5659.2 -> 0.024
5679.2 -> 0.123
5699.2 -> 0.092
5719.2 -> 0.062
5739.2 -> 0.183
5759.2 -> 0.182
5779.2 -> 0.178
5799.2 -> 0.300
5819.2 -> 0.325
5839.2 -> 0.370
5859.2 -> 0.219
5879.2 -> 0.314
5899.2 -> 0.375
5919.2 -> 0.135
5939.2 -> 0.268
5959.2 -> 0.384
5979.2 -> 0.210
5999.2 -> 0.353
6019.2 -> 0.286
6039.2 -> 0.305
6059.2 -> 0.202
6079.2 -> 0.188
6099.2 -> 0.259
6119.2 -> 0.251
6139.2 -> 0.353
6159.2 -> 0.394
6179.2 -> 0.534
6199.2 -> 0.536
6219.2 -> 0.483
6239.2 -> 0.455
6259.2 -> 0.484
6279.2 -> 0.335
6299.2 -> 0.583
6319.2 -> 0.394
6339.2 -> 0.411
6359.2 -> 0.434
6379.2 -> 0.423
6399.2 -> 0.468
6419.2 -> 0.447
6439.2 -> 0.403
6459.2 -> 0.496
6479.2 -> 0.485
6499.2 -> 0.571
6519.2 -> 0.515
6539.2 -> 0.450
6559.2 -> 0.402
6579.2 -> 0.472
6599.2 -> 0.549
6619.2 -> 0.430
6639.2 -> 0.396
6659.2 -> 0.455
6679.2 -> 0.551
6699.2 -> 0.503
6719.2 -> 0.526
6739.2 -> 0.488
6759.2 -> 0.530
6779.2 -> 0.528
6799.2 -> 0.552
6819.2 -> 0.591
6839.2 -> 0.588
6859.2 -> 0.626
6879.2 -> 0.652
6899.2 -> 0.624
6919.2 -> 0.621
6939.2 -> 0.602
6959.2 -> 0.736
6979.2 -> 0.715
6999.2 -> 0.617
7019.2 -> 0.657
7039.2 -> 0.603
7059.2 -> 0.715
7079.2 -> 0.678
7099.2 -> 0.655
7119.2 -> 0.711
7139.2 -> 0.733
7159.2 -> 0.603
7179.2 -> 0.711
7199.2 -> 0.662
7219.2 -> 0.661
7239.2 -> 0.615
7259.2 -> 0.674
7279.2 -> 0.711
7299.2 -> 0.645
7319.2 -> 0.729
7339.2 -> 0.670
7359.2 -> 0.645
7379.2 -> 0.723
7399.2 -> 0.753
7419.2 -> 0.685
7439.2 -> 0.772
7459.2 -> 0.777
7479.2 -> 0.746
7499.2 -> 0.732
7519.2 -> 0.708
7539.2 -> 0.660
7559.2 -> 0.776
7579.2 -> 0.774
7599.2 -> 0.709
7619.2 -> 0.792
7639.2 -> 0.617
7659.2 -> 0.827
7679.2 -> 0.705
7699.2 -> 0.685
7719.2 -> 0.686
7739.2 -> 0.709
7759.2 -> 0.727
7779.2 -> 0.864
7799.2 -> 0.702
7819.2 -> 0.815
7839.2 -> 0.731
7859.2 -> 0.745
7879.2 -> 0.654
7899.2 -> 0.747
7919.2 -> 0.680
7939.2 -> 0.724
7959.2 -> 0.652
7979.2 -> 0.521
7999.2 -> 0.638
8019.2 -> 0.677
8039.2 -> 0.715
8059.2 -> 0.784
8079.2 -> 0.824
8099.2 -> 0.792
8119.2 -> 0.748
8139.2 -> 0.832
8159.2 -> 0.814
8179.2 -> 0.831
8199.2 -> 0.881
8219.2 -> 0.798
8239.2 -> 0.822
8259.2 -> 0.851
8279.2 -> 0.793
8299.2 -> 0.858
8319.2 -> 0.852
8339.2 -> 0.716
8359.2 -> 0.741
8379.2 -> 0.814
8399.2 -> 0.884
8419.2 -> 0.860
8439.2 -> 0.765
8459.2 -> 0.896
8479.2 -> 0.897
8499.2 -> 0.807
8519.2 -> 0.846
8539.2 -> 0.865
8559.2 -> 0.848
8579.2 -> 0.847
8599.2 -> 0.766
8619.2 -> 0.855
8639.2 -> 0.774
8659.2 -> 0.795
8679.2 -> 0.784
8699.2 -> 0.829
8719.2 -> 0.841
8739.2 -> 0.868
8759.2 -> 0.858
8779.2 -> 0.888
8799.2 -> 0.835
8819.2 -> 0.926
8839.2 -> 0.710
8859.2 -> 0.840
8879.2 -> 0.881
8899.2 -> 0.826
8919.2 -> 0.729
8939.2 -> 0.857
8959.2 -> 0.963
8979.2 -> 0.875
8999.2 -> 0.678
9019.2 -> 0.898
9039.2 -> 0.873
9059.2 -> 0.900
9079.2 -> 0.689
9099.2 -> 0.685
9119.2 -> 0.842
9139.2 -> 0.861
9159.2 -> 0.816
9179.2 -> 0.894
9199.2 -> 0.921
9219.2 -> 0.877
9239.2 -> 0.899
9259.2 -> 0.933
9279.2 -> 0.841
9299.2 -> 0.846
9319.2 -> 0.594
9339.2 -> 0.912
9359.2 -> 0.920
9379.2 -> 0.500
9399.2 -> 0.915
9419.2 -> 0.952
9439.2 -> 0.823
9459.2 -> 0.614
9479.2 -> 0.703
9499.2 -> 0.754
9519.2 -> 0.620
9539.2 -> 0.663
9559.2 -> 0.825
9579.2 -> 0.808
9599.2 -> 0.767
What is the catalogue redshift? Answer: 0.54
